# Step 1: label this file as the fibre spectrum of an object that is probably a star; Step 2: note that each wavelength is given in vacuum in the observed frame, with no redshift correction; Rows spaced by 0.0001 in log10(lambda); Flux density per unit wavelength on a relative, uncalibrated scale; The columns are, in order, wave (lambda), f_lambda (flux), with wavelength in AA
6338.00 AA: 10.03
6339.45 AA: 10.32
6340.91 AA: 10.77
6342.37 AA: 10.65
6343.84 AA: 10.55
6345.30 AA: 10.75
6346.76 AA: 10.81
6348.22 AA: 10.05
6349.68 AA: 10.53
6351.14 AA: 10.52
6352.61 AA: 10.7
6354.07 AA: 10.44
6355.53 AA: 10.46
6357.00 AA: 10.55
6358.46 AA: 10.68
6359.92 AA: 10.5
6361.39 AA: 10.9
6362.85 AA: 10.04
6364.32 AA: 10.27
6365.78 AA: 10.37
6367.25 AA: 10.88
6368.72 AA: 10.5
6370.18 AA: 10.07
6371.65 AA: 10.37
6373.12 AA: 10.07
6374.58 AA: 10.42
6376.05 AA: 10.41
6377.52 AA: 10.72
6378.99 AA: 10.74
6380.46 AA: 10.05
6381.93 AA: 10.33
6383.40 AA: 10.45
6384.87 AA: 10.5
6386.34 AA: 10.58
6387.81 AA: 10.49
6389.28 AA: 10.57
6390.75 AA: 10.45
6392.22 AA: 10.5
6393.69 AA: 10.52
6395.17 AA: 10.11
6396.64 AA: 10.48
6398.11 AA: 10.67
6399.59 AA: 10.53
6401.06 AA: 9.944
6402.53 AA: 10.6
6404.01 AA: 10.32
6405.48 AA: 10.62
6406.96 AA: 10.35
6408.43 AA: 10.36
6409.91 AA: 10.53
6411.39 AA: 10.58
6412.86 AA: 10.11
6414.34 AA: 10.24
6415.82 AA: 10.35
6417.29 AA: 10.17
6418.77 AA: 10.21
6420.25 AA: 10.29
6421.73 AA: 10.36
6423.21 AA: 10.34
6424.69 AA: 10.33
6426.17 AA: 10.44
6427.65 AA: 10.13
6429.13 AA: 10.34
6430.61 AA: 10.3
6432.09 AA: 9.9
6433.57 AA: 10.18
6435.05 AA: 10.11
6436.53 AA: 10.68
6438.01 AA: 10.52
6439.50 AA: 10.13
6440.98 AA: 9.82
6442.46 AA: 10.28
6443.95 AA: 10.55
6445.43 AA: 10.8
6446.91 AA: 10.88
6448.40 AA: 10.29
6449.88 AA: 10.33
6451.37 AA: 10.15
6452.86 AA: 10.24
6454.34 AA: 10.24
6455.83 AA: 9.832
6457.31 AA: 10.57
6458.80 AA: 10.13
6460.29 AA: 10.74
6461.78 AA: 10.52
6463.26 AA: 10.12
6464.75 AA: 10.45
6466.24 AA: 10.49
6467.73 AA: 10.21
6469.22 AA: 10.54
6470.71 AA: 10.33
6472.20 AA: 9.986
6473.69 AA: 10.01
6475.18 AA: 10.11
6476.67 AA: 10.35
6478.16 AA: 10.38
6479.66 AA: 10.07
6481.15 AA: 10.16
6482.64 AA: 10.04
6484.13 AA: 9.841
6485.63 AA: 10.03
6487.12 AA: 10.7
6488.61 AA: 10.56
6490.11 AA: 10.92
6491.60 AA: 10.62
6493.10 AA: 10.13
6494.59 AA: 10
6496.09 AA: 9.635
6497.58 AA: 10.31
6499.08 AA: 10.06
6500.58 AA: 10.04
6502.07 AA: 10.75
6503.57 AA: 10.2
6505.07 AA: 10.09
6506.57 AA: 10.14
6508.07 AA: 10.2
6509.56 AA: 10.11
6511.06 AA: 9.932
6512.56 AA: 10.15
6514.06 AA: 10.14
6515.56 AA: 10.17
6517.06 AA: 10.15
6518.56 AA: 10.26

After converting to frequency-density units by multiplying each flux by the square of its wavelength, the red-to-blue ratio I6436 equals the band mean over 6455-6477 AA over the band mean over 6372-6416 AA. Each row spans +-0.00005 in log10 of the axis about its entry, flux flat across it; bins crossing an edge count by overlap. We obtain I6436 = 1.01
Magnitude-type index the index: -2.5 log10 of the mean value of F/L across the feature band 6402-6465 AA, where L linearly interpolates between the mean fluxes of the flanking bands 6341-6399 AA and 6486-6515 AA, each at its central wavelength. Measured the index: 0.00 mag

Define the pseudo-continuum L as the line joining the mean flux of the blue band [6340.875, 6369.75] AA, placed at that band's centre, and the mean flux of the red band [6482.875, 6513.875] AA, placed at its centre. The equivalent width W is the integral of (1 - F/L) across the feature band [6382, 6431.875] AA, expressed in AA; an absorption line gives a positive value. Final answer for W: 0.2 AA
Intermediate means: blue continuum 10.5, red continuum 10.2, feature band 10.4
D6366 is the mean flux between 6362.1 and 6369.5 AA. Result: 10.4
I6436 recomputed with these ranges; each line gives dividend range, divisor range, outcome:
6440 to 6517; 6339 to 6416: 1.01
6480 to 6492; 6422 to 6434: 1.03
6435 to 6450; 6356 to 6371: 1.02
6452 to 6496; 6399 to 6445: 1.01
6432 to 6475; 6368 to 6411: 1.01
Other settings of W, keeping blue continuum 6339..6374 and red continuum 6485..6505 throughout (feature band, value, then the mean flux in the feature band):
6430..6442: 0.2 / 10.2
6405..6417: 0.0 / 10.4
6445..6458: 0.0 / 10.4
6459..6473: 0.0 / 10.4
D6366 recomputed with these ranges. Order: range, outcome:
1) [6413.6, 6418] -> 10.3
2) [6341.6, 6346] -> 10.6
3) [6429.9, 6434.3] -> 10.1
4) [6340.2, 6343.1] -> 10.7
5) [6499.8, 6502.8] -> 10.4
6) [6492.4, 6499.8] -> 10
